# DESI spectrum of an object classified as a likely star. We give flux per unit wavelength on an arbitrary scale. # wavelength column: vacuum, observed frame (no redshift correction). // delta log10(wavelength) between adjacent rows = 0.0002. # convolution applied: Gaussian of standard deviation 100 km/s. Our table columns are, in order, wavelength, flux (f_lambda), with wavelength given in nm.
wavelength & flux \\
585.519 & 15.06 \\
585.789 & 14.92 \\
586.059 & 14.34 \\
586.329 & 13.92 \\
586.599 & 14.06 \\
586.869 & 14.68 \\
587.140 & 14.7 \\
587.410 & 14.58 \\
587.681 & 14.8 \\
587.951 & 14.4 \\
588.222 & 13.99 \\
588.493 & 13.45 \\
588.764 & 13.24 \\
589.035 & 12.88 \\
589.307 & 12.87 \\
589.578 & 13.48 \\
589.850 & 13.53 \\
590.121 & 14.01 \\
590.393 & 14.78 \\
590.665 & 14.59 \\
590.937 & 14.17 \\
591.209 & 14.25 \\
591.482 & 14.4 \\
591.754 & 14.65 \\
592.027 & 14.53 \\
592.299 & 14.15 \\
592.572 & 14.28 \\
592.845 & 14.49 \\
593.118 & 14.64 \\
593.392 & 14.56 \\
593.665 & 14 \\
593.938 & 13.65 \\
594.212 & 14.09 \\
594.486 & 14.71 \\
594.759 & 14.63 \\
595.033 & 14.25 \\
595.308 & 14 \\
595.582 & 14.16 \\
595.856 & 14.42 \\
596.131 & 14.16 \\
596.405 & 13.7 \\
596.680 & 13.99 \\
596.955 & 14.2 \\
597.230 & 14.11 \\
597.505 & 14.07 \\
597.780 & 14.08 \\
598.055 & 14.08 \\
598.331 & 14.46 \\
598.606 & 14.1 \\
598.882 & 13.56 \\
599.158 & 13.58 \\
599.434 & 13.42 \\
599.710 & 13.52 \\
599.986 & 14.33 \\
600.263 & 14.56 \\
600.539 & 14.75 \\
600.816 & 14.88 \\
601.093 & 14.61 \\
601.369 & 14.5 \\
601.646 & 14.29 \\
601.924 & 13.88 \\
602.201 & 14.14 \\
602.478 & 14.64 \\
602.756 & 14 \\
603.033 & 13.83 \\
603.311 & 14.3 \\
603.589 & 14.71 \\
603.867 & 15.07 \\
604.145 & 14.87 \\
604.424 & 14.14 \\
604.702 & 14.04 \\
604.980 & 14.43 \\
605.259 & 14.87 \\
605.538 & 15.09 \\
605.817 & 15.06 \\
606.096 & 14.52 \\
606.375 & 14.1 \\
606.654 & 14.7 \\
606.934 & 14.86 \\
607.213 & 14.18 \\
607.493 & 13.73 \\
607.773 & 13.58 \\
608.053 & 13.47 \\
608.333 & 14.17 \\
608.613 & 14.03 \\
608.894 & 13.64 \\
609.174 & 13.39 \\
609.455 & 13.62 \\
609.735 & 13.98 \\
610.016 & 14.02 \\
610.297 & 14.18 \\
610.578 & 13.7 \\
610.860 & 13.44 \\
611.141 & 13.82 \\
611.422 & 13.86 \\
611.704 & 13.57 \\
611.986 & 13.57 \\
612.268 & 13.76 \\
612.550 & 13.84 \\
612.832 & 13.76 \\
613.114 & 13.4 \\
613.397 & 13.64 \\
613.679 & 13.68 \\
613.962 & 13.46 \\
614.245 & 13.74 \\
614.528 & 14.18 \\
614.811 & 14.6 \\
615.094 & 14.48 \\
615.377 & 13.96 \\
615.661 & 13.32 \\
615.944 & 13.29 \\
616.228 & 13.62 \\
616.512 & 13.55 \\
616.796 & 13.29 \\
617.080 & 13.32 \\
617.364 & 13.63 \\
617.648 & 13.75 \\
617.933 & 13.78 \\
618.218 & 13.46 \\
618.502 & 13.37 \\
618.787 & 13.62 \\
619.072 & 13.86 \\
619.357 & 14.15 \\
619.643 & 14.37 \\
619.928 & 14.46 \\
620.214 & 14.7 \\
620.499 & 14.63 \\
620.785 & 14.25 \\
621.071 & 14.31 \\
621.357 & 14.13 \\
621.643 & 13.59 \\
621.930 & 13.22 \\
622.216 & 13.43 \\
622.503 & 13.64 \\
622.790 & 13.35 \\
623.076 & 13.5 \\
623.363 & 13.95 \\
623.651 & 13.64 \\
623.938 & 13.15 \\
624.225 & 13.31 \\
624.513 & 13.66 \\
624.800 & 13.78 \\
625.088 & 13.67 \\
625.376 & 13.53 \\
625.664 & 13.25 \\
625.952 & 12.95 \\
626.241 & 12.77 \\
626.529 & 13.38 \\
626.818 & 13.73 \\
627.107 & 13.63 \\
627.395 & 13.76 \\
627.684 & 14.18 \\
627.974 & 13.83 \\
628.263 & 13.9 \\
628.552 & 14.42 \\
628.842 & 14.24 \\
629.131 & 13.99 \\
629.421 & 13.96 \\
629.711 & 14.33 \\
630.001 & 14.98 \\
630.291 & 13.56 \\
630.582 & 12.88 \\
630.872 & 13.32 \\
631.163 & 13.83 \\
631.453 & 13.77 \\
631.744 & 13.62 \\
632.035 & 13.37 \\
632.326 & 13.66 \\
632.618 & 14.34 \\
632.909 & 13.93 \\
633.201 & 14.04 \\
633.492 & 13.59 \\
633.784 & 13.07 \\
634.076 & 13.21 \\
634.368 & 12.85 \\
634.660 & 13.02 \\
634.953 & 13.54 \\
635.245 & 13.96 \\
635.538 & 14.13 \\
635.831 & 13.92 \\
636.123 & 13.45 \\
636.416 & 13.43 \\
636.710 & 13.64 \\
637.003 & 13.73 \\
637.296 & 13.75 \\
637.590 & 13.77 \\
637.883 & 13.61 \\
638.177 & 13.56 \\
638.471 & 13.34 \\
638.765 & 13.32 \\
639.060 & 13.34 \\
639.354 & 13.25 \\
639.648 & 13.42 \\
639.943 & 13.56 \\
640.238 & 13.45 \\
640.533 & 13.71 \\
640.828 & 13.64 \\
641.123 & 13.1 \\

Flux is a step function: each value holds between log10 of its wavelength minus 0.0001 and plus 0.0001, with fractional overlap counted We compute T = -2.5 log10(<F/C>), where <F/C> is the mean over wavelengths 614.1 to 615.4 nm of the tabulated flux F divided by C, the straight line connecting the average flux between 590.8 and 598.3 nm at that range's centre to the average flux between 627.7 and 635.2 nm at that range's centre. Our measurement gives -0.02 mag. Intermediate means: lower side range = 14.2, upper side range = 13.7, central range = 14.2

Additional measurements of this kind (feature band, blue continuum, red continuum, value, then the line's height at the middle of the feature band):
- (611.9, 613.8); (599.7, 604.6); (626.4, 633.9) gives 0.04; 14.2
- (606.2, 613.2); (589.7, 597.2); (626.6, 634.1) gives 0.02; 14.1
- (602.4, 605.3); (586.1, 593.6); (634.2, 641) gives -0.03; 14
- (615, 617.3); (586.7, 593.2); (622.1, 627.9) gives 0.01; 13.7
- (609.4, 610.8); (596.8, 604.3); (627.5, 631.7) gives 0.02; 14.1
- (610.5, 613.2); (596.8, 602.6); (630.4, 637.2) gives 0.02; 14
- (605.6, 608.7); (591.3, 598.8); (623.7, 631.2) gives -0.02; 14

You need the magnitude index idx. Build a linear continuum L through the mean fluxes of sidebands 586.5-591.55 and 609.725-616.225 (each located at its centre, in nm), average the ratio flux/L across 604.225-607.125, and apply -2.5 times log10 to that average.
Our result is -0.05 mag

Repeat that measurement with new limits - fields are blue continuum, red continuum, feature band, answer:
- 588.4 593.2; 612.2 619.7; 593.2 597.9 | -0.02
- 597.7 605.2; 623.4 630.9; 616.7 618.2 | 0.03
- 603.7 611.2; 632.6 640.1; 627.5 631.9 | -0.02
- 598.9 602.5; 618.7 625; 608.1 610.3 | 0.02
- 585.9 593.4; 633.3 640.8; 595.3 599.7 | 0.00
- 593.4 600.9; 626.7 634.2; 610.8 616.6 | 0.02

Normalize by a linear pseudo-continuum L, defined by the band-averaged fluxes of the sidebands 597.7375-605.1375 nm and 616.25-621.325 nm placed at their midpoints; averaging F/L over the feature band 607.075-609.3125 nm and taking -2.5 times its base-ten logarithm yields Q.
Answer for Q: 0.03 mag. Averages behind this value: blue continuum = 14.3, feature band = 13.8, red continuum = 13.9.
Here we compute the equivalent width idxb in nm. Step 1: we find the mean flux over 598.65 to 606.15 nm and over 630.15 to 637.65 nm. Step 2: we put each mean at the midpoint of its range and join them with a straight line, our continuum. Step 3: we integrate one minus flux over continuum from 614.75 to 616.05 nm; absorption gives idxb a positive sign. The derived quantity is 0.01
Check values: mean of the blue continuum 14.4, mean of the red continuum 13.6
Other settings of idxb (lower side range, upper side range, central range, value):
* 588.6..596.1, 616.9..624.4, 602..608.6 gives -0.18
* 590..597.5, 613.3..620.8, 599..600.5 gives 0.02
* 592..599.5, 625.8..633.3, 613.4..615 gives 0.00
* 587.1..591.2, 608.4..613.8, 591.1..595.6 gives -0.13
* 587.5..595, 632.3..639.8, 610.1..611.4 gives 0.01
